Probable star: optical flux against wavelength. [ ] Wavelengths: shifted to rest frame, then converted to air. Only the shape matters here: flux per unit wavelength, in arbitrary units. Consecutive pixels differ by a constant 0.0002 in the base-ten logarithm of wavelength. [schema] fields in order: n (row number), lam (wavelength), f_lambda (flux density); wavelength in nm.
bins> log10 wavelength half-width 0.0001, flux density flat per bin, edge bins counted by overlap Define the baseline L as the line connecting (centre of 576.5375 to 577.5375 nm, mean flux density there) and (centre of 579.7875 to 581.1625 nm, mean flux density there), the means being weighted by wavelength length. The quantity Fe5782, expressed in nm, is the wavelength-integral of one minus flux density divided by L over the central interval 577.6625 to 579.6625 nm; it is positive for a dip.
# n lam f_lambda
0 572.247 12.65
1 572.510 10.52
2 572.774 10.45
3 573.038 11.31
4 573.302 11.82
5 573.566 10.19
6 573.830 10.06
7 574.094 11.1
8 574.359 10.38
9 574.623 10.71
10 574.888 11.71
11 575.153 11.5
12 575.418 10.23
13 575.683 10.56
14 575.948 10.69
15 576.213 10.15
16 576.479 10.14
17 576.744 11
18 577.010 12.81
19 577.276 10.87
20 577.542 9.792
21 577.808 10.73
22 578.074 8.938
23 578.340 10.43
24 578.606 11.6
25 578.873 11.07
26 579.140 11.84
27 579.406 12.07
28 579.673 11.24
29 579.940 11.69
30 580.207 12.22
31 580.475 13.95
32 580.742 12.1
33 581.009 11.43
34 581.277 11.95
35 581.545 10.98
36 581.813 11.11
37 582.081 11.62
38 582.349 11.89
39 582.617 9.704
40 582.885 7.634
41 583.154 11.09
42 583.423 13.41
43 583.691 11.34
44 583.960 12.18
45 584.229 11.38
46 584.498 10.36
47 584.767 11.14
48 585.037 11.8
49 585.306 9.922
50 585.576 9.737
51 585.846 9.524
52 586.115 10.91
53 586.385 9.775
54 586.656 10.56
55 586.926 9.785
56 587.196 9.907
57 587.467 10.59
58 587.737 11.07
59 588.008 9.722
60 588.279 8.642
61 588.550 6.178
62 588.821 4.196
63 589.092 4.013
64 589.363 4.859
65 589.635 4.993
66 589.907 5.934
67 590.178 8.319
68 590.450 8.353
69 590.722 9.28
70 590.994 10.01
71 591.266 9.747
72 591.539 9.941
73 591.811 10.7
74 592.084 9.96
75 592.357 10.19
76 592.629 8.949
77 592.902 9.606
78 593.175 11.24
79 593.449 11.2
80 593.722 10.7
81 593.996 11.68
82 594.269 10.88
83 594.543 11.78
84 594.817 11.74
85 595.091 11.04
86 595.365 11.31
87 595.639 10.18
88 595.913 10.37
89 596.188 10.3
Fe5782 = 0.13 nm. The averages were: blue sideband 11.2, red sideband 12.3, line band 11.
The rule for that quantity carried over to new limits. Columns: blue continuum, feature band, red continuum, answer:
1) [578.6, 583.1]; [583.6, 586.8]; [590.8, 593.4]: 0.053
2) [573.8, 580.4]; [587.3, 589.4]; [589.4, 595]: 0.517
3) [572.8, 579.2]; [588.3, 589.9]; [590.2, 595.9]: 0.805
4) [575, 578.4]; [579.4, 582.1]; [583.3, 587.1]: -0.286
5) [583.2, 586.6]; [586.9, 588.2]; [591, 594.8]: 0.075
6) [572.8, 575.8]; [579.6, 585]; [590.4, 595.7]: -0.374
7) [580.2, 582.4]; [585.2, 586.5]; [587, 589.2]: -0.084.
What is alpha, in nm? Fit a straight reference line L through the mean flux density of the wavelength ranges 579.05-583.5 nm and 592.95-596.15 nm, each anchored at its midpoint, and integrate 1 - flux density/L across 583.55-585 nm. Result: 0.008 nm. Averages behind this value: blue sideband 11.5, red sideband 11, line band 11.3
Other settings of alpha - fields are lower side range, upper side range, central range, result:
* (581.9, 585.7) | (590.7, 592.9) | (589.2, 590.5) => 0.49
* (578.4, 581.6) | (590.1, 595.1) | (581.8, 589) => 0.68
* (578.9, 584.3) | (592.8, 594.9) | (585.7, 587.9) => 0.21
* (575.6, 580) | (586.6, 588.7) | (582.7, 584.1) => -0.14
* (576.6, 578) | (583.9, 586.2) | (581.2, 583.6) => -0.05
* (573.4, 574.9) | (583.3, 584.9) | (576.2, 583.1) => 0.03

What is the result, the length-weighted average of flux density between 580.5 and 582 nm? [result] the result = 11.7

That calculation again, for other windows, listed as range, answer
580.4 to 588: 10.9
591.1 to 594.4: 10.4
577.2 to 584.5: 11.3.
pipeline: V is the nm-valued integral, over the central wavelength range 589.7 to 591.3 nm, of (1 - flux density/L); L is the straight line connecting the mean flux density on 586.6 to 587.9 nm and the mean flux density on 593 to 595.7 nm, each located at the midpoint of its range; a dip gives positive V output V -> 0.35 nm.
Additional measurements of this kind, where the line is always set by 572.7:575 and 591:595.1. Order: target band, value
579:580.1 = -0.10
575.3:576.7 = 0.06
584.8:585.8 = 0.02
